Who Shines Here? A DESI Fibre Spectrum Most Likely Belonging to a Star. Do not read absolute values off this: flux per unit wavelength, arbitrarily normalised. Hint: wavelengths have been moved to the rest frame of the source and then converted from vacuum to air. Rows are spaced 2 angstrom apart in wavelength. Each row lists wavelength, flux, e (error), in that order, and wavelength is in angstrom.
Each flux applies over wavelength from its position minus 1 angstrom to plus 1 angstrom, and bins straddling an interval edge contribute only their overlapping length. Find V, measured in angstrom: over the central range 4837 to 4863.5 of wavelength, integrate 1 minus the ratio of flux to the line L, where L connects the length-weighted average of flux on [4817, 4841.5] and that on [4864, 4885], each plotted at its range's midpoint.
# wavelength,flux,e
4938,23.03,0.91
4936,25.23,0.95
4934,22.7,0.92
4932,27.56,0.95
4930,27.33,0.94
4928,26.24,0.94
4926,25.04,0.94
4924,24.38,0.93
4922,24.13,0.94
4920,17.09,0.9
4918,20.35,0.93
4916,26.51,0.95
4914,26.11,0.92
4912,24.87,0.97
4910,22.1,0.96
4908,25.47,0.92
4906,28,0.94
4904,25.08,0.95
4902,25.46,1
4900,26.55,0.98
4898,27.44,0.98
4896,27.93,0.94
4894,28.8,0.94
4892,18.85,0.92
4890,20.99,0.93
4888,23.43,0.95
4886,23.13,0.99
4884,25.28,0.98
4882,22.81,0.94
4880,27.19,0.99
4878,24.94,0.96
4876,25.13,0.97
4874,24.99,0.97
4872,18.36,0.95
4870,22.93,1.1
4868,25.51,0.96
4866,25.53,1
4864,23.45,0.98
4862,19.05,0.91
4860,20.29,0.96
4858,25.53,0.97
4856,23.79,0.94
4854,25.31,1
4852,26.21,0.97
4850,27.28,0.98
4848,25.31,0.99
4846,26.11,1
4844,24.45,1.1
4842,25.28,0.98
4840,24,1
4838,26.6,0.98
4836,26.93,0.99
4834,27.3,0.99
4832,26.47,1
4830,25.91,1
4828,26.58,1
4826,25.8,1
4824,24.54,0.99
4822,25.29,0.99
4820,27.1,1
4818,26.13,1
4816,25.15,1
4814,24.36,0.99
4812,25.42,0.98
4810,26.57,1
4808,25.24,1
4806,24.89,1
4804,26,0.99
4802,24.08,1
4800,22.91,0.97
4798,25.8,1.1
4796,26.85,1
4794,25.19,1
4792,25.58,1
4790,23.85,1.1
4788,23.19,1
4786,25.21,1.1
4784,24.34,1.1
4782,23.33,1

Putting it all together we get 0.7 angstrom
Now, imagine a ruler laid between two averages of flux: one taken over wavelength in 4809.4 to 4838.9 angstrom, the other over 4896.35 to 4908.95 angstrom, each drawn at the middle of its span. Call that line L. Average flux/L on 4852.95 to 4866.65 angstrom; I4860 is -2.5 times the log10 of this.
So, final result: 0.13 mag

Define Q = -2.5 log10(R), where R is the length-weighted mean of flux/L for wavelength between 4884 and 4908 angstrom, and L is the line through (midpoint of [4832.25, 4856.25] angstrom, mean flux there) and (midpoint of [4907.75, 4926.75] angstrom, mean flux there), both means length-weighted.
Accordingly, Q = -0.04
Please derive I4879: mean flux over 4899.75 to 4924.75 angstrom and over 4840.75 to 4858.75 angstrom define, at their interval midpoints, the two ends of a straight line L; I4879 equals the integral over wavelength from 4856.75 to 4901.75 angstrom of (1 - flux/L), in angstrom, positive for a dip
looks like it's 1.5 angstrom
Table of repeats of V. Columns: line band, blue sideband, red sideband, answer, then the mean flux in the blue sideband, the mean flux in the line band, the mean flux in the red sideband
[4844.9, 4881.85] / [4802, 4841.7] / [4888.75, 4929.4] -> 1.4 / 25.8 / 24.2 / 24.6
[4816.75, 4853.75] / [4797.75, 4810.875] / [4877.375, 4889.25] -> -1.8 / 25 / 25.9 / 24.4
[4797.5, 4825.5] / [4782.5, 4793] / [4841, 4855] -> -0.4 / 24.4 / 25.2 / 25.7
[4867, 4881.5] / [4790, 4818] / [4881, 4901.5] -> 0.3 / 25.2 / 24.1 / 24.5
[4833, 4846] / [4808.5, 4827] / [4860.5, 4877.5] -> -0.7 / 25.6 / 25.8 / 23.1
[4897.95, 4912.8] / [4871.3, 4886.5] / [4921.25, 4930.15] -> -0.4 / 24.1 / 25.5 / 25.3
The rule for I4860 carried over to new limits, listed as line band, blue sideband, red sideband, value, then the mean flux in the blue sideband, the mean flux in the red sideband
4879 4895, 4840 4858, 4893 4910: 0.11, 25.4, 26.6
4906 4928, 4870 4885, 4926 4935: 0.06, 24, 25.9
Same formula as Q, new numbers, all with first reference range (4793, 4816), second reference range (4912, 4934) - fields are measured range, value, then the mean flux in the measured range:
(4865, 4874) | 0.067 mag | 23.3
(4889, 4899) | -0.009 mag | 24.8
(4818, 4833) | -0.038 mag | 26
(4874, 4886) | -0.009 mag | 24.9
